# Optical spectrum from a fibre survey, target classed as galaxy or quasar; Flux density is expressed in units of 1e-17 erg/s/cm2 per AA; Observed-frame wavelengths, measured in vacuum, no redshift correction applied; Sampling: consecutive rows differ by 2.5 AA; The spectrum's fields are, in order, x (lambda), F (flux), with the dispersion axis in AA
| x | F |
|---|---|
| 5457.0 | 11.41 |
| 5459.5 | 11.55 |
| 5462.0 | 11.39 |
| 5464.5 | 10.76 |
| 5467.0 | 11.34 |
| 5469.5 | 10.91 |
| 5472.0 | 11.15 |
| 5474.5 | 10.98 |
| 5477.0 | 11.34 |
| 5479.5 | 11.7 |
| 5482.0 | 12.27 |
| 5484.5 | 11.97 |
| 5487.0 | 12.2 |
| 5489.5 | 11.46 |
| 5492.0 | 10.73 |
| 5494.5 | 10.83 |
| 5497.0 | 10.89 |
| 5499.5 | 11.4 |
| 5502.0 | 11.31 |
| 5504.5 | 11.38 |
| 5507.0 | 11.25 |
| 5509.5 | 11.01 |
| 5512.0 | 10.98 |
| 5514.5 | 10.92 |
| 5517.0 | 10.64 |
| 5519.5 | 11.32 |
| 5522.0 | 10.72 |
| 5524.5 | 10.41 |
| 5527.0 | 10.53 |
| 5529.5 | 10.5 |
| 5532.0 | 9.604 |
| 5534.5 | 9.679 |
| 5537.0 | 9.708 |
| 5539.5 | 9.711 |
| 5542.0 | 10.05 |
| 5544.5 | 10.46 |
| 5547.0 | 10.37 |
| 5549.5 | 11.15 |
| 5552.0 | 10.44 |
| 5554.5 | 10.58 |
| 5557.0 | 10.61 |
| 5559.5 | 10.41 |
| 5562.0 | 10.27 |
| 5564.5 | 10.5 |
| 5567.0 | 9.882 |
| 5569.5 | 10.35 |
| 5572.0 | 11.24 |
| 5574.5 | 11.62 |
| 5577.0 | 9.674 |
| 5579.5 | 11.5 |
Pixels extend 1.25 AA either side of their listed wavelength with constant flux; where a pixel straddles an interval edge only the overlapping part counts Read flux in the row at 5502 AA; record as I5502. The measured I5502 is 11.31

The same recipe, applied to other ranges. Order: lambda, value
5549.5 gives 11.15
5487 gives 12.2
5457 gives 11.41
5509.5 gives 11.01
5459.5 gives 11.55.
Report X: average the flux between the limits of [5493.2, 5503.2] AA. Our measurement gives 11.1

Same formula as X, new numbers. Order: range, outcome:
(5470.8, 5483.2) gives 11.5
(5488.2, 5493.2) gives 11.1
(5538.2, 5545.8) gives 10.1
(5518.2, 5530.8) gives 10.7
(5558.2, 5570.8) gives 10.3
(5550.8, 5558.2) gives 10.5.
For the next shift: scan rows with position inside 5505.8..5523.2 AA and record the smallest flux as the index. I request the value 10.64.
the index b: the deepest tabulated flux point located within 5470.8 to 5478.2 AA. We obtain 10.98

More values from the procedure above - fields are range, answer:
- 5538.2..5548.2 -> 9.711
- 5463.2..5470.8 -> 10.76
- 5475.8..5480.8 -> 11.34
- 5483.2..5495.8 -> 10.73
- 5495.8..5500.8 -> 10.89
